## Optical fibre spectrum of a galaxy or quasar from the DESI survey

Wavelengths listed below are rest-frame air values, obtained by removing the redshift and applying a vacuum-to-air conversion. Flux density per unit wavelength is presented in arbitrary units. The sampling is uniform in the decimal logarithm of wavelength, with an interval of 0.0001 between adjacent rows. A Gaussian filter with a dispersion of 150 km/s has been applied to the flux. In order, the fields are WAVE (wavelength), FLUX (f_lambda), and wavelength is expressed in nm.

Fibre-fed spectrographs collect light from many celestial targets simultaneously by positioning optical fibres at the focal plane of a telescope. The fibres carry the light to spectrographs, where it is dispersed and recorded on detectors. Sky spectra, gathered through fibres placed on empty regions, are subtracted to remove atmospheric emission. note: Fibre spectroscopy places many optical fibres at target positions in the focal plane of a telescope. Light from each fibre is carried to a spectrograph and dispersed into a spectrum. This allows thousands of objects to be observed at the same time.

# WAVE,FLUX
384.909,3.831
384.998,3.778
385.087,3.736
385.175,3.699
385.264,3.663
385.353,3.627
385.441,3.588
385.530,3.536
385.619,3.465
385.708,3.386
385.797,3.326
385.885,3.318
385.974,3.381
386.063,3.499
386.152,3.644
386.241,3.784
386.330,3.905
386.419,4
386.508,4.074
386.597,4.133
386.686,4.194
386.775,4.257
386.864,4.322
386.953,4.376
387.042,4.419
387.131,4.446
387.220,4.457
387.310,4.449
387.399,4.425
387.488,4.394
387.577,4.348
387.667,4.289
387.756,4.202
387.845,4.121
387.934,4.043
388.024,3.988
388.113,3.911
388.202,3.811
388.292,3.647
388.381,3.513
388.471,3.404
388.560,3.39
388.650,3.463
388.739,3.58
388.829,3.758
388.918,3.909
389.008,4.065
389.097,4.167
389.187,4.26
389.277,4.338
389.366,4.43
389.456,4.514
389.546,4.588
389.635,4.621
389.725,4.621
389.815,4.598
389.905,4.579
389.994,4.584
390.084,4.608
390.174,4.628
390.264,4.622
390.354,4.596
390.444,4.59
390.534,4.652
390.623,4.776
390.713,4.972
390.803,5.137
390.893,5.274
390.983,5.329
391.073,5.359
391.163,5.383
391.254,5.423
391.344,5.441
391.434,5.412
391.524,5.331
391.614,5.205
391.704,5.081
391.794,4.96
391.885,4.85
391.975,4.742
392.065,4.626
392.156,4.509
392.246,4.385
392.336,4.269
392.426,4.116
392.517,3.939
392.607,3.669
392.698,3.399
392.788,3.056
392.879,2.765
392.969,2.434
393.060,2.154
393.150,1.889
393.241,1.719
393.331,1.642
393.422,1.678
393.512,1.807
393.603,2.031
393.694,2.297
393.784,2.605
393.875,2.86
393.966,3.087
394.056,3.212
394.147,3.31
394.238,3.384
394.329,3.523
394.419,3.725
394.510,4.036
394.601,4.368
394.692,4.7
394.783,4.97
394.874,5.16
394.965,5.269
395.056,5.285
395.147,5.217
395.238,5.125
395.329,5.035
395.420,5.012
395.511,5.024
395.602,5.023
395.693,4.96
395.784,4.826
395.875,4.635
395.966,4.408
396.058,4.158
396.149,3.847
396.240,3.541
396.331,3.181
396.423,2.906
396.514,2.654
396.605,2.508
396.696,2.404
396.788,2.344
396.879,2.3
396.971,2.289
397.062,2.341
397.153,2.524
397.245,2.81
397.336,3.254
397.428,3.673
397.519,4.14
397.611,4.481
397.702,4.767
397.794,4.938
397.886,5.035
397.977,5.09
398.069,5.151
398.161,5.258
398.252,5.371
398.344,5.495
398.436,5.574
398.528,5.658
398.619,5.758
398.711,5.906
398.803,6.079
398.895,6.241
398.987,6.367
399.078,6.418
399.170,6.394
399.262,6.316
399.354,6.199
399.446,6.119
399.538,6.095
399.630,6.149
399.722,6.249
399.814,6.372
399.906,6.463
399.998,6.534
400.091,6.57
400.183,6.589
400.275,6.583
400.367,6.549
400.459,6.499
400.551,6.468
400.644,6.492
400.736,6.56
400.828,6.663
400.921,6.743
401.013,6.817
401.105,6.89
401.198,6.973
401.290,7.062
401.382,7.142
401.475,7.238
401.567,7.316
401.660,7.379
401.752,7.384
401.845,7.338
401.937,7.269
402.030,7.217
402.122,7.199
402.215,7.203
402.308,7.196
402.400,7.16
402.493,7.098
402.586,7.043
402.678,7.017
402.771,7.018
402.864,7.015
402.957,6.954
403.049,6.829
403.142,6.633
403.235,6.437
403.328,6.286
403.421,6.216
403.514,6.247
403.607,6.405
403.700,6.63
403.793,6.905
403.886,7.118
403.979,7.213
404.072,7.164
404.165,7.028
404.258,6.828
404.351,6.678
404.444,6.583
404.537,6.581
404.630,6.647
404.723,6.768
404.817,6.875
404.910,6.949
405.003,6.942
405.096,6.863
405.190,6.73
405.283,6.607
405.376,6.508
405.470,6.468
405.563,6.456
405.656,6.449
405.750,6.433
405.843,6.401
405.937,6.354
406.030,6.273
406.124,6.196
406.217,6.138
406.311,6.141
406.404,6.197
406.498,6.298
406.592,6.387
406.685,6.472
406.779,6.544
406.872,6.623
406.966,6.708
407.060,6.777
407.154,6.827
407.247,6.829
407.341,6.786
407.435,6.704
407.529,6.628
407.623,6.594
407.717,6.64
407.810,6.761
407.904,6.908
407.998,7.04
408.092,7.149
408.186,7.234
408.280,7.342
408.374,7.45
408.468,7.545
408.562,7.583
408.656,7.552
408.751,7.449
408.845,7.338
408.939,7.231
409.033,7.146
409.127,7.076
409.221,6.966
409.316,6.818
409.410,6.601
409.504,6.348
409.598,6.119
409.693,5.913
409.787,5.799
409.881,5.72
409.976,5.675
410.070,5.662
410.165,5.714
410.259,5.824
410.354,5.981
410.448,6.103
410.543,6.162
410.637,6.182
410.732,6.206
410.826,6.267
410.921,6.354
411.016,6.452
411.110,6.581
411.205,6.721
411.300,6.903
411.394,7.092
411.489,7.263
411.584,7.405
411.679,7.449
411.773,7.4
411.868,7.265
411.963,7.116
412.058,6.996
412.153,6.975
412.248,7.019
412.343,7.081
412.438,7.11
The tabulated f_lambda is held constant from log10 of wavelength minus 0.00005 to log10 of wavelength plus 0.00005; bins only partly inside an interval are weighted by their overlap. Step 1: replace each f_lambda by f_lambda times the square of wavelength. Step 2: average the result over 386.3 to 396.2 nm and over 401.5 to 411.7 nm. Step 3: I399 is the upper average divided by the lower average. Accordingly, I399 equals 1.7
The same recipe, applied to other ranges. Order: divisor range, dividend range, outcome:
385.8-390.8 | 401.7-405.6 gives 1.77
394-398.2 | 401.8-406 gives 1.75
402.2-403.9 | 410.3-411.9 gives 1.02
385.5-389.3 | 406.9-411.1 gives 1.88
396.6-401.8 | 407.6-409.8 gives 1.30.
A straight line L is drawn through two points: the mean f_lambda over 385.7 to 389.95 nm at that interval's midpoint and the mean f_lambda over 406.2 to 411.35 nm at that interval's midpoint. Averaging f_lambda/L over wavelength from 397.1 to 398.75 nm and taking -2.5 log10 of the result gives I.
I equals 0.13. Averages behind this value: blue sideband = 4.06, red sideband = 6.61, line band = 4.7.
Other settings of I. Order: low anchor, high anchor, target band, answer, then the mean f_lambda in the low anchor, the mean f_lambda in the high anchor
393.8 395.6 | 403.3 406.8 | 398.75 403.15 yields -0.187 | 4.32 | 6.58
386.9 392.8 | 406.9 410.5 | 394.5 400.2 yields 0.115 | 4.43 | 6.7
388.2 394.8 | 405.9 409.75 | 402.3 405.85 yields -0.106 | 4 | 6.77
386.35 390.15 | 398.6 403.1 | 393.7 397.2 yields 0.418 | 4.17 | 6.72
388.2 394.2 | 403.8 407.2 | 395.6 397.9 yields 0.368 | 3.99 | 6.62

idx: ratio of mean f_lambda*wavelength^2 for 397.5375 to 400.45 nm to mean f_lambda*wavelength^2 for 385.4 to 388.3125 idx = 1.58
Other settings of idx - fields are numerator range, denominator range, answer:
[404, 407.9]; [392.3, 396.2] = 1.89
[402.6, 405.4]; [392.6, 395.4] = 2.08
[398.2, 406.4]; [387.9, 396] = 1.68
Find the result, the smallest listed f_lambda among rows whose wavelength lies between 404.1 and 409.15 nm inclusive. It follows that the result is 6.138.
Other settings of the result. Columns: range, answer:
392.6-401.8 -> 1.642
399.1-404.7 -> 6.095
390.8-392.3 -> 4.385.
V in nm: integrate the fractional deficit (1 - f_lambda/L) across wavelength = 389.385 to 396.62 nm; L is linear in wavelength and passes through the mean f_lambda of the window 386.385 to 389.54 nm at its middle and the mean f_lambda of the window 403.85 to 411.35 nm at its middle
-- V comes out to 0.88 nm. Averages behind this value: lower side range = 4.09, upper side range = 6.63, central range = 4.14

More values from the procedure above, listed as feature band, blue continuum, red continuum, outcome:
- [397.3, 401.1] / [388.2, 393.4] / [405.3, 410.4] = -0.33 nm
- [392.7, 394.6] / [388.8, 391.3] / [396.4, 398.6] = 0.70 nm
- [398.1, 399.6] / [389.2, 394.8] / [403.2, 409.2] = -0.16 nm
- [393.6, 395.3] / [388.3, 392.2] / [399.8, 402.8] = 0.48 nm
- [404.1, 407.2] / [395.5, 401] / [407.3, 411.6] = -0.23 nm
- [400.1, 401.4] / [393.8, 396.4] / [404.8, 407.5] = -0.30 nm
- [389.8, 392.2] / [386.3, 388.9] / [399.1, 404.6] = -0.13 nm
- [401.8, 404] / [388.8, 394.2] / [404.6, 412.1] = -0.41 nm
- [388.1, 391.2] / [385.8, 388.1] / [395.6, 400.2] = -0.10 nm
